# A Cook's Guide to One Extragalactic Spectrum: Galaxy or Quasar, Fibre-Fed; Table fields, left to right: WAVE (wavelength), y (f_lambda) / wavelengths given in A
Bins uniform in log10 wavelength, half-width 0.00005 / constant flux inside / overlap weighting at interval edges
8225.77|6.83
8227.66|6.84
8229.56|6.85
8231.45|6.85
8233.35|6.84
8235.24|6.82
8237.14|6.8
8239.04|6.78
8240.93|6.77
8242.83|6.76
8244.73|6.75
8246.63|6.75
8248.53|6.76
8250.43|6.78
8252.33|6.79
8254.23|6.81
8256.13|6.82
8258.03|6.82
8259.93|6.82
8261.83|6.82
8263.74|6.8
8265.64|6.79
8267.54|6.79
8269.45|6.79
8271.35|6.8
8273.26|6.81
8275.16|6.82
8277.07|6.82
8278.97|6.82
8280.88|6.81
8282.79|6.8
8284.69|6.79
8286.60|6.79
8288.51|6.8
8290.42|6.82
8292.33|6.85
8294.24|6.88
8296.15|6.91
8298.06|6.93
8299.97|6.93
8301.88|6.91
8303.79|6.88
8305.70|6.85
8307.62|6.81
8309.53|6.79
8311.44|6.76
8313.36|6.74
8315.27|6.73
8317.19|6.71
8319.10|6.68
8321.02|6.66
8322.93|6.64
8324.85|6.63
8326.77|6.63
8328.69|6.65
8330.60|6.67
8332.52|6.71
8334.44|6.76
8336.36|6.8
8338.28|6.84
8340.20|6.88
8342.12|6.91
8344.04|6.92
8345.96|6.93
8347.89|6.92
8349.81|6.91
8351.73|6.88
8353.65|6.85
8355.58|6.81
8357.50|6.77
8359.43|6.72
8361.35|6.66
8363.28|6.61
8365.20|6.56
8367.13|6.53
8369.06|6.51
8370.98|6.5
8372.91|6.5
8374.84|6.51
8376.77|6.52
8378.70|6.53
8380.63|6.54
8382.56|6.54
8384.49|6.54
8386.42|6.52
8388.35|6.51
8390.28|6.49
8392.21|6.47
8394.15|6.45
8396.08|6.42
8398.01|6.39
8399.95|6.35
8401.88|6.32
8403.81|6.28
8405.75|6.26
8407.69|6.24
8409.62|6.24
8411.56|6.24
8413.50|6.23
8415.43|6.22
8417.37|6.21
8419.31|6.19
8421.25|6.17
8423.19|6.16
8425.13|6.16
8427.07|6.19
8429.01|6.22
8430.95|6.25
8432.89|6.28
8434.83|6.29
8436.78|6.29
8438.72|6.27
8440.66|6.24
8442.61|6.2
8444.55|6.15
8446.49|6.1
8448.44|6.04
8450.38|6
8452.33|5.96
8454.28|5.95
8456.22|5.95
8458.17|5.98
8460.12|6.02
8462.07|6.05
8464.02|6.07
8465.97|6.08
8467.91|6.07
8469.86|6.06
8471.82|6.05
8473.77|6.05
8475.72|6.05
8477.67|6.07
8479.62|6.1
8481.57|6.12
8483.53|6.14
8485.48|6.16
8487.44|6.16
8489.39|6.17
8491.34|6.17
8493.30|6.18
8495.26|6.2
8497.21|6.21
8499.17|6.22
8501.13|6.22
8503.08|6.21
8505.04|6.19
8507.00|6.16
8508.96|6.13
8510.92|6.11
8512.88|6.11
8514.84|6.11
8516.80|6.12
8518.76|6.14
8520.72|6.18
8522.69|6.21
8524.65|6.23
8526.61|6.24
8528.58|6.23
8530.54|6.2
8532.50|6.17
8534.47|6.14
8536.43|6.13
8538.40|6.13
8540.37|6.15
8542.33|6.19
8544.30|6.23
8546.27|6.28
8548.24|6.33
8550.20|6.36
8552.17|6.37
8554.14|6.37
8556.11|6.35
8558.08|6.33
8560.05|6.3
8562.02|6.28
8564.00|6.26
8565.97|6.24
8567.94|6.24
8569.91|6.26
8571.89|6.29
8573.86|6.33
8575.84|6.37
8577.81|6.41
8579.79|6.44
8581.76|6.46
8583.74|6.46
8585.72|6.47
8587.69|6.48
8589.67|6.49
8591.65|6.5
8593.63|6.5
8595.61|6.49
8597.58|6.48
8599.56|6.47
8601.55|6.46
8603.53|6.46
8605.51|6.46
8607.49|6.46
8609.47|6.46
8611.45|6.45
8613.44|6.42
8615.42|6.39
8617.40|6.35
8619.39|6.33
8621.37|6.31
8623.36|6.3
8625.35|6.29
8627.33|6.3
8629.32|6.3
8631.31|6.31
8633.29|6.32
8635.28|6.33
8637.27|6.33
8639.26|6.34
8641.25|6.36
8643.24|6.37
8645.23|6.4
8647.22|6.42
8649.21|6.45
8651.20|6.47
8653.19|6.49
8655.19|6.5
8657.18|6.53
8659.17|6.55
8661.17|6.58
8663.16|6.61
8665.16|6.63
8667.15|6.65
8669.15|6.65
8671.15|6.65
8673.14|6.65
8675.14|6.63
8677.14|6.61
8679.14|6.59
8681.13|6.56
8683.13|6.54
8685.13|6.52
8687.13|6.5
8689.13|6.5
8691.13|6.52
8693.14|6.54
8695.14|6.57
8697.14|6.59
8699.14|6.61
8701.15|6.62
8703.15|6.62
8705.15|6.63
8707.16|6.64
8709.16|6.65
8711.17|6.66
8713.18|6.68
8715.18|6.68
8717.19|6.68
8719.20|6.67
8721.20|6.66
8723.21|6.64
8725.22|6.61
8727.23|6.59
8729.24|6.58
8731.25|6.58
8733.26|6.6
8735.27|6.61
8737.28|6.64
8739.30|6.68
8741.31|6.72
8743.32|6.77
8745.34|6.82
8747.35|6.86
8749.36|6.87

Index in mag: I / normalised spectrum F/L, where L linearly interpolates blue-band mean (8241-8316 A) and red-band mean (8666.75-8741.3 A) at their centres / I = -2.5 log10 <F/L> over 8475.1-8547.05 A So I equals 0.090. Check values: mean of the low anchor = 6.81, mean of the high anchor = 6.61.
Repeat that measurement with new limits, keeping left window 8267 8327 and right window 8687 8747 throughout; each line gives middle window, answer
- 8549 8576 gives 0.06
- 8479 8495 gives 0.10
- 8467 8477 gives 0.11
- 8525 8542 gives 0.09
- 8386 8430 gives 0.08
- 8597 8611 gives 0.04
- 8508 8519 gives 0.10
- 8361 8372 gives 0.03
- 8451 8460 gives 0.13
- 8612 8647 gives 0.05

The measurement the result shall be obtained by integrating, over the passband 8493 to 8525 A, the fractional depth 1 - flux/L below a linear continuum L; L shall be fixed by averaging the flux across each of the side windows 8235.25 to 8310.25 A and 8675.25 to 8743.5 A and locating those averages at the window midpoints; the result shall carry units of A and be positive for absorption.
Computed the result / 2.6 A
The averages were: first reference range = 6.82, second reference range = 6.61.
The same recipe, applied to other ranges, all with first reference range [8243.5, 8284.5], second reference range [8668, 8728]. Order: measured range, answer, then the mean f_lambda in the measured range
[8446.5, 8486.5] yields 3.9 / 6.05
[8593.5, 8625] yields 1.1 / 6.42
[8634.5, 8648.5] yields 0.6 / 6.37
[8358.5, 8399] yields 1.3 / 6.52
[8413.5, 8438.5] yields 1.9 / 6.22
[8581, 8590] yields 0.3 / 6.47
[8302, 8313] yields -0.1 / 6.82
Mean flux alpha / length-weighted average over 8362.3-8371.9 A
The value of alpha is 6.54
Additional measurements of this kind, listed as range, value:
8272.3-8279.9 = 6.82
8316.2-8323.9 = 6.67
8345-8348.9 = 6.92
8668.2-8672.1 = 6.64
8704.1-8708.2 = 6.64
